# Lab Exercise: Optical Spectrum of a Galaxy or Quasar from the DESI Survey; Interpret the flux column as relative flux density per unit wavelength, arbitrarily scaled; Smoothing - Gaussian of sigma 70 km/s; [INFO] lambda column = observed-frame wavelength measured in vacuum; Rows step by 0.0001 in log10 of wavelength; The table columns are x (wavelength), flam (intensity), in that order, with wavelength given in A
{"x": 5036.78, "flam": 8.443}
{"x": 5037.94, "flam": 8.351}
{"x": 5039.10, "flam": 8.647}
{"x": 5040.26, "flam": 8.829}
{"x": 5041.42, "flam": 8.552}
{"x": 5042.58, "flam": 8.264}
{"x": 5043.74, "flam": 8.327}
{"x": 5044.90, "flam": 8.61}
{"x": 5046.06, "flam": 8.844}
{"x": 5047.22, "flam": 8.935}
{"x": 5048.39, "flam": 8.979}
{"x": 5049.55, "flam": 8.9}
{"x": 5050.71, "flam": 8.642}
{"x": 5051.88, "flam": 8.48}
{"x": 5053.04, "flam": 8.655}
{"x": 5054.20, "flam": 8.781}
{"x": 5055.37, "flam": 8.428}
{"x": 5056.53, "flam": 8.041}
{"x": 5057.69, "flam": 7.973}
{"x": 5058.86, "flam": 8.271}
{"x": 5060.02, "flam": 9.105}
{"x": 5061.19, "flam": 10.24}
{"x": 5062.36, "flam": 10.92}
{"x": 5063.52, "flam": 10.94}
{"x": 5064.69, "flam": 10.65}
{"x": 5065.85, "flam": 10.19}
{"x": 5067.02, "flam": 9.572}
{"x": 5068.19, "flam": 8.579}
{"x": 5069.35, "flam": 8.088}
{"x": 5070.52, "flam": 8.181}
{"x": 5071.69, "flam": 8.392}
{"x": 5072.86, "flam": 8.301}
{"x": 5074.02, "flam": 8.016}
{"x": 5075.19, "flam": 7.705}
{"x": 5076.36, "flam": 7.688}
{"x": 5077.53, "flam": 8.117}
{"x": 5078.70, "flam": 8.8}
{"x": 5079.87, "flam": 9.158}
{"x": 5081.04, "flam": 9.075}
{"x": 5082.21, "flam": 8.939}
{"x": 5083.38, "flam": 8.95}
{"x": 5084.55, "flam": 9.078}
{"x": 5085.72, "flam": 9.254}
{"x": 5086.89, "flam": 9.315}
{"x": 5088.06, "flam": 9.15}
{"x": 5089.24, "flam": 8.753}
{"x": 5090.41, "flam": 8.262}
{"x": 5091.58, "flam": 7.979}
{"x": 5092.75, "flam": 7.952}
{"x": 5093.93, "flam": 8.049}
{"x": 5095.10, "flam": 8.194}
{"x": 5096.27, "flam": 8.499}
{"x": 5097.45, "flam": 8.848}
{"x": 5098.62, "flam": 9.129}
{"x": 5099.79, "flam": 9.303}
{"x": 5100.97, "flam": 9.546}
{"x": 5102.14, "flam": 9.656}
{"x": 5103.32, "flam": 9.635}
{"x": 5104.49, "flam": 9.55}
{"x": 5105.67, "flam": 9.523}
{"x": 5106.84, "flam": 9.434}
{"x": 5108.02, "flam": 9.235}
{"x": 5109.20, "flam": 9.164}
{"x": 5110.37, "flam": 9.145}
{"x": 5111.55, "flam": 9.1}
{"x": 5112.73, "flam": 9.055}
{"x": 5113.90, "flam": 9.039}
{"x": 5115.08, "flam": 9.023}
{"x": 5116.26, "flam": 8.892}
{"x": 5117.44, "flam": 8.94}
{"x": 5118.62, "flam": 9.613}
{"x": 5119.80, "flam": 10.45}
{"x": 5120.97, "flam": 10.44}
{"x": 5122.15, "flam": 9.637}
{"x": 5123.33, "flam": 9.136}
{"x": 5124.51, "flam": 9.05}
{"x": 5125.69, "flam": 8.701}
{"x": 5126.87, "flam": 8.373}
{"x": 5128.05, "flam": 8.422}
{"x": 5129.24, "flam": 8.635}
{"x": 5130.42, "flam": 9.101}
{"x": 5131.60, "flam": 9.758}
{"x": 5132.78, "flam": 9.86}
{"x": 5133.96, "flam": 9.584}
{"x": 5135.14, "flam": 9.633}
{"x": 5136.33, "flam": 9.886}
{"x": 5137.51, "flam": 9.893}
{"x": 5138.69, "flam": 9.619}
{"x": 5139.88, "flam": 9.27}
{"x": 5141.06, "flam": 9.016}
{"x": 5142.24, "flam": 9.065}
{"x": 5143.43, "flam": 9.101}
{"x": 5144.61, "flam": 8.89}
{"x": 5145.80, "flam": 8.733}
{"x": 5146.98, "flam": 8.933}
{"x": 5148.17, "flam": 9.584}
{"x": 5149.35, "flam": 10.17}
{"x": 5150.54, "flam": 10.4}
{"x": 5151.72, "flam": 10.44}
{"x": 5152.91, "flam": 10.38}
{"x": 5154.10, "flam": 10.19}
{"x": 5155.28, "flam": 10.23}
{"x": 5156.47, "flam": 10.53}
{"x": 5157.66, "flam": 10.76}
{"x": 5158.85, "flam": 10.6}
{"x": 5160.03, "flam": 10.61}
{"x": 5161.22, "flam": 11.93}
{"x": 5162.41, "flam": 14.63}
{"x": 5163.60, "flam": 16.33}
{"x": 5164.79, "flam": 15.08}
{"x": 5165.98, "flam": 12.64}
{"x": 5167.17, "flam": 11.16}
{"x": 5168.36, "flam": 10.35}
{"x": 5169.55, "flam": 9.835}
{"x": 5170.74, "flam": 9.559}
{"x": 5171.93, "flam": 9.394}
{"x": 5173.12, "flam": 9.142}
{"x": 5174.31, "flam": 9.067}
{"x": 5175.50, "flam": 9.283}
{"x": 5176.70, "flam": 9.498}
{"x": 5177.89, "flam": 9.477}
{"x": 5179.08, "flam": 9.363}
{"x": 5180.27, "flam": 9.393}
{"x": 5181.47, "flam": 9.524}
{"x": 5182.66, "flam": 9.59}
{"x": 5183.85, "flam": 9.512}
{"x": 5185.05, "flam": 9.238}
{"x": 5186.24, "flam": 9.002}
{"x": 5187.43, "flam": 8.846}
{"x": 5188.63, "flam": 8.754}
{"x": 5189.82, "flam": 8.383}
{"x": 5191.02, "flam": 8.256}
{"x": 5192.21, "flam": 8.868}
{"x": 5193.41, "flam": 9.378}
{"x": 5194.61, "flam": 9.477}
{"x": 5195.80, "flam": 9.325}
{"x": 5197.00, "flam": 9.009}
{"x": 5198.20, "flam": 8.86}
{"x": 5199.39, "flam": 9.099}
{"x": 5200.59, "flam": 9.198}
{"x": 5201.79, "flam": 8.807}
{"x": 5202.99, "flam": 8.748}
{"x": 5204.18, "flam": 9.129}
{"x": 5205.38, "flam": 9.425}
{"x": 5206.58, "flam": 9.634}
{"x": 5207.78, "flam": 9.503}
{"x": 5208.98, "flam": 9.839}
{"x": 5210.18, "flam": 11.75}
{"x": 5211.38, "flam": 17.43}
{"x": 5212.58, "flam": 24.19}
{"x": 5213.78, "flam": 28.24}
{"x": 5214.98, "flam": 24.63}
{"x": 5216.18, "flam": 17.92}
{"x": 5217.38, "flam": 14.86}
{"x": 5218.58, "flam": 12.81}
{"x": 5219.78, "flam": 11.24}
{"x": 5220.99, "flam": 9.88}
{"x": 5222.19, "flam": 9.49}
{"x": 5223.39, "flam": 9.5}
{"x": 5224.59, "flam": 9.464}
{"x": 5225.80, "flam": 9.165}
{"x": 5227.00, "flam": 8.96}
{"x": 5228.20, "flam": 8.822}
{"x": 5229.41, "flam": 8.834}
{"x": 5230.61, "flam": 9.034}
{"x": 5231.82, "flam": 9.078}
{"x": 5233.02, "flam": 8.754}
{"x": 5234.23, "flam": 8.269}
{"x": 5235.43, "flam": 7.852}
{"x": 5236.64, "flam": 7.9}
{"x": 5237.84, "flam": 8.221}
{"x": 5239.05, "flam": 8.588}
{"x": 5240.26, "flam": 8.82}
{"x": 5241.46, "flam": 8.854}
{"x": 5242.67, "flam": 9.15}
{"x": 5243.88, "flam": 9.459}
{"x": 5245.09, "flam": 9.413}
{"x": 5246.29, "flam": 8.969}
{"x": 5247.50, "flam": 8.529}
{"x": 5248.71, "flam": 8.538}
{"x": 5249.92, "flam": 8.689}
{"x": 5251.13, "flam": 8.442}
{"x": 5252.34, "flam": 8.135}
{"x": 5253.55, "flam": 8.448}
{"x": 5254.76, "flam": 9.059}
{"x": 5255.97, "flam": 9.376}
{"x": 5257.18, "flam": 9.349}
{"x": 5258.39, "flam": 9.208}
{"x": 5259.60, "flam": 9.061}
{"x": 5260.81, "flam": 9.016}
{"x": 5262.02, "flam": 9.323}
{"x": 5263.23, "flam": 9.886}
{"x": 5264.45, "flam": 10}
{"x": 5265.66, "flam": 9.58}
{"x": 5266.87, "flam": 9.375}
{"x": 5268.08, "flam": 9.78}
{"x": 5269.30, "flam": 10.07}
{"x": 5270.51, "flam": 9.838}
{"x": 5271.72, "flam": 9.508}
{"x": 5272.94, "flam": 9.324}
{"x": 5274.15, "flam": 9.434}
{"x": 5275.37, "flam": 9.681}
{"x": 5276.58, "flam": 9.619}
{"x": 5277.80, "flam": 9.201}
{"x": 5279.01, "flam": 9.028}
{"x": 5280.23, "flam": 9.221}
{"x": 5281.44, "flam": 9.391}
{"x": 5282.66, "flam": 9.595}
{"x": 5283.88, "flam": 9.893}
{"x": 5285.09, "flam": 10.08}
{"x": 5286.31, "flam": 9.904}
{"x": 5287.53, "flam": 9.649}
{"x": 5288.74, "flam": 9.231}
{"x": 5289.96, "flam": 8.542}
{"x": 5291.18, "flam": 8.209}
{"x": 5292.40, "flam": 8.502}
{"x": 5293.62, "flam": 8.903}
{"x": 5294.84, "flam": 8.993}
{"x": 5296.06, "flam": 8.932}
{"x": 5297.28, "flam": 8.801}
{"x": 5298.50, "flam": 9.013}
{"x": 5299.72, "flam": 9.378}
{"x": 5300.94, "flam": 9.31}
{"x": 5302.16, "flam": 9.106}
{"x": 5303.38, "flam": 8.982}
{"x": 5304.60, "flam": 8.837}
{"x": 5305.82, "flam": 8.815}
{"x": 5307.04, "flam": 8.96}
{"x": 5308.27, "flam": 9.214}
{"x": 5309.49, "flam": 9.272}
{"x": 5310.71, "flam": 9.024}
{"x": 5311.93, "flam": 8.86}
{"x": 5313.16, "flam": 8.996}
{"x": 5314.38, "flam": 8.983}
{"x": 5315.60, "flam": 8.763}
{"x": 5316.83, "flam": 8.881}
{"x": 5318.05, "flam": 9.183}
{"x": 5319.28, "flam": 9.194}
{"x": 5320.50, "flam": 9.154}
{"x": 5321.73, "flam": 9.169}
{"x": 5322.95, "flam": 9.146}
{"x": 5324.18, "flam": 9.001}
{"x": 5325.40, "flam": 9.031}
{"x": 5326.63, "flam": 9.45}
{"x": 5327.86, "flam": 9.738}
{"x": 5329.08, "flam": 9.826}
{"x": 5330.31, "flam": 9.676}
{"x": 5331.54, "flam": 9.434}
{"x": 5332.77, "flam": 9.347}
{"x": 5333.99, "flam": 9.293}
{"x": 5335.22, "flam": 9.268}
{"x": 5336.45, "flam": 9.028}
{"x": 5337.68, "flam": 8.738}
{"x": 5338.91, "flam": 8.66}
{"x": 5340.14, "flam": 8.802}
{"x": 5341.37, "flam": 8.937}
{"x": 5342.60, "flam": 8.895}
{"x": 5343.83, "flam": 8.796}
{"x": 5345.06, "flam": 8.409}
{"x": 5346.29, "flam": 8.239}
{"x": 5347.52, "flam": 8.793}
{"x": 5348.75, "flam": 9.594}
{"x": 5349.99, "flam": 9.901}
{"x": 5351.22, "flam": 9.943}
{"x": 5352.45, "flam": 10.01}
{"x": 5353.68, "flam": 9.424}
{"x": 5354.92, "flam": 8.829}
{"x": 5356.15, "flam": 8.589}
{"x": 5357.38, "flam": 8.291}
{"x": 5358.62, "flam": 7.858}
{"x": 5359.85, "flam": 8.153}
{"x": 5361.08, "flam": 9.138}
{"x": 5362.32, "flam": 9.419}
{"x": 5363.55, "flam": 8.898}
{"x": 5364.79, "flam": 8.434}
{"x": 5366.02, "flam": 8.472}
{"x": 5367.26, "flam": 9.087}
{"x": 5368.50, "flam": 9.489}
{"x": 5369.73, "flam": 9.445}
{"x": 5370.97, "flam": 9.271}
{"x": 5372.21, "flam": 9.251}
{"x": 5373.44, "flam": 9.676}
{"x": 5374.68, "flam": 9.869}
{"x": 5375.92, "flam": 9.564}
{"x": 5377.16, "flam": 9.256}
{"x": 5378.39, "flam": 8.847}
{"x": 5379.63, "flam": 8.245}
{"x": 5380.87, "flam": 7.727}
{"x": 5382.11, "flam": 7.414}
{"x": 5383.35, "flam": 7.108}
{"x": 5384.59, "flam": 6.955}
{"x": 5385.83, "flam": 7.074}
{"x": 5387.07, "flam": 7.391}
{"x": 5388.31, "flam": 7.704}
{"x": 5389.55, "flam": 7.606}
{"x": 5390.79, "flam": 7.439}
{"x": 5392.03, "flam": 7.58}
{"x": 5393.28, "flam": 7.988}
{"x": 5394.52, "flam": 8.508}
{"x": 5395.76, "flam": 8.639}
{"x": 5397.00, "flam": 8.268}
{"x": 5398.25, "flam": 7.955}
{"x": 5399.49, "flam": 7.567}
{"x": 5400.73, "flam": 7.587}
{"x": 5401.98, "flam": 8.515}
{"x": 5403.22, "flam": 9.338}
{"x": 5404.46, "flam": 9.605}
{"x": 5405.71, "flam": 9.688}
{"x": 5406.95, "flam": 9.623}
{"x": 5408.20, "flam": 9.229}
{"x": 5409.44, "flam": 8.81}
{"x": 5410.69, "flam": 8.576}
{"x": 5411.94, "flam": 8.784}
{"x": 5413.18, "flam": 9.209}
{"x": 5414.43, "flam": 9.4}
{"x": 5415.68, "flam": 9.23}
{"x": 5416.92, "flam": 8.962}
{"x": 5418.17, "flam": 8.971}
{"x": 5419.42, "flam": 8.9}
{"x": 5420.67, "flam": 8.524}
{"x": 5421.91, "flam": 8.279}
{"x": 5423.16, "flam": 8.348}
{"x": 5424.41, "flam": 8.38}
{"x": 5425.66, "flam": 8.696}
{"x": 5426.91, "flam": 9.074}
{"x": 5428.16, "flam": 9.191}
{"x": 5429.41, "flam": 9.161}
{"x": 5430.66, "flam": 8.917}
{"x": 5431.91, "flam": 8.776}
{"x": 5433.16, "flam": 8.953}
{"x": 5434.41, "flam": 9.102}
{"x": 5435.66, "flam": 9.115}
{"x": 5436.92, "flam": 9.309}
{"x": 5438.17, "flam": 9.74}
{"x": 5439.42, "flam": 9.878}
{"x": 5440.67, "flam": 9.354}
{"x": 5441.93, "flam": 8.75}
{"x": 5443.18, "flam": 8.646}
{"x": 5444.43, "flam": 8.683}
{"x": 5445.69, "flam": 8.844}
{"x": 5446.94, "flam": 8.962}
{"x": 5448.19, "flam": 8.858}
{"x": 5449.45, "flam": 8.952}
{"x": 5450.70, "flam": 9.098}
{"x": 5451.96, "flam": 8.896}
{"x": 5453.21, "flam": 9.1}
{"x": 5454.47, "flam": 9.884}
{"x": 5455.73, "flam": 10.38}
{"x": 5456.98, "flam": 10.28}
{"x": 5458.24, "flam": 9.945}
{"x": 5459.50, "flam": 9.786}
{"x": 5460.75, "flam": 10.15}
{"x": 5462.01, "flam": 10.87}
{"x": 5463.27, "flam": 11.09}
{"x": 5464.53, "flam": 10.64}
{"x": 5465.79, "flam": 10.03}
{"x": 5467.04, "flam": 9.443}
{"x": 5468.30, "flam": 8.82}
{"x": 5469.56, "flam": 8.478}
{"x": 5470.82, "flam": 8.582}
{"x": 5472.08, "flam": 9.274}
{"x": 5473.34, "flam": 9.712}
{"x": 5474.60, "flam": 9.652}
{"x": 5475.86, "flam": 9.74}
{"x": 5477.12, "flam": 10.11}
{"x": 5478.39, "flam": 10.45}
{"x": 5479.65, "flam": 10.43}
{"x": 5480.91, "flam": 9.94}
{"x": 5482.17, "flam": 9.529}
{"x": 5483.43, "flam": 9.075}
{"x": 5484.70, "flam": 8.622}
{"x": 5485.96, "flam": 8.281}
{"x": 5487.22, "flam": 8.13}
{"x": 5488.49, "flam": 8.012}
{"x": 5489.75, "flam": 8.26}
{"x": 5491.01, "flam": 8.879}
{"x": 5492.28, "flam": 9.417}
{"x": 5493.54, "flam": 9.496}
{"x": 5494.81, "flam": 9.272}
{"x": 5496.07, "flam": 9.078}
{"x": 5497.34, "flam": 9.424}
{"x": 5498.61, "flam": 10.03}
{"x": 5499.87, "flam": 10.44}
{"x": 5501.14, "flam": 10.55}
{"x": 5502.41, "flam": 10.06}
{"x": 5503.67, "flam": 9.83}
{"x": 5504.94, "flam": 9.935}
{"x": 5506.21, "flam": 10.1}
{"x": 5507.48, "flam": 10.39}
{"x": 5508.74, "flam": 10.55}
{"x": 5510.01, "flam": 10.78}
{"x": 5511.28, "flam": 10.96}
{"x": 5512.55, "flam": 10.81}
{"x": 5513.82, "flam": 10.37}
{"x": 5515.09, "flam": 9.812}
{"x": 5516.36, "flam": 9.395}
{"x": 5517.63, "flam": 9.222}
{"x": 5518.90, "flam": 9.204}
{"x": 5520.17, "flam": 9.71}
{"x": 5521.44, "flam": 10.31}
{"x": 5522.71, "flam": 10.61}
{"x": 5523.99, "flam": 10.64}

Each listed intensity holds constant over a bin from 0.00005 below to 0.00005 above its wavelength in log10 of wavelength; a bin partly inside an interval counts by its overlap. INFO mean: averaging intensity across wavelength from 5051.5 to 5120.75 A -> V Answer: 8.98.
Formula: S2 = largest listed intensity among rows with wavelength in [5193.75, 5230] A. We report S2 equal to 28.24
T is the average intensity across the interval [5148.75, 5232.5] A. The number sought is 10.9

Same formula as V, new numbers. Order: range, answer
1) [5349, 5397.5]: 8.59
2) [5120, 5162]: 9.7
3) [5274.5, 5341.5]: 9.16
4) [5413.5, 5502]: 9.31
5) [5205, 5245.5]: 11.5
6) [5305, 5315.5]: 9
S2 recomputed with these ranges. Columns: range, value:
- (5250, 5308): 10.08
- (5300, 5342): 9.826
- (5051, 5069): 10.94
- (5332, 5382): 10.01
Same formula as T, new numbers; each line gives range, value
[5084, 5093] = 8.75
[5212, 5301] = 10.1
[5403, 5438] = 9.01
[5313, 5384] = 9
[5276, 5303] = 9.2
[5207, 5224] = 15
